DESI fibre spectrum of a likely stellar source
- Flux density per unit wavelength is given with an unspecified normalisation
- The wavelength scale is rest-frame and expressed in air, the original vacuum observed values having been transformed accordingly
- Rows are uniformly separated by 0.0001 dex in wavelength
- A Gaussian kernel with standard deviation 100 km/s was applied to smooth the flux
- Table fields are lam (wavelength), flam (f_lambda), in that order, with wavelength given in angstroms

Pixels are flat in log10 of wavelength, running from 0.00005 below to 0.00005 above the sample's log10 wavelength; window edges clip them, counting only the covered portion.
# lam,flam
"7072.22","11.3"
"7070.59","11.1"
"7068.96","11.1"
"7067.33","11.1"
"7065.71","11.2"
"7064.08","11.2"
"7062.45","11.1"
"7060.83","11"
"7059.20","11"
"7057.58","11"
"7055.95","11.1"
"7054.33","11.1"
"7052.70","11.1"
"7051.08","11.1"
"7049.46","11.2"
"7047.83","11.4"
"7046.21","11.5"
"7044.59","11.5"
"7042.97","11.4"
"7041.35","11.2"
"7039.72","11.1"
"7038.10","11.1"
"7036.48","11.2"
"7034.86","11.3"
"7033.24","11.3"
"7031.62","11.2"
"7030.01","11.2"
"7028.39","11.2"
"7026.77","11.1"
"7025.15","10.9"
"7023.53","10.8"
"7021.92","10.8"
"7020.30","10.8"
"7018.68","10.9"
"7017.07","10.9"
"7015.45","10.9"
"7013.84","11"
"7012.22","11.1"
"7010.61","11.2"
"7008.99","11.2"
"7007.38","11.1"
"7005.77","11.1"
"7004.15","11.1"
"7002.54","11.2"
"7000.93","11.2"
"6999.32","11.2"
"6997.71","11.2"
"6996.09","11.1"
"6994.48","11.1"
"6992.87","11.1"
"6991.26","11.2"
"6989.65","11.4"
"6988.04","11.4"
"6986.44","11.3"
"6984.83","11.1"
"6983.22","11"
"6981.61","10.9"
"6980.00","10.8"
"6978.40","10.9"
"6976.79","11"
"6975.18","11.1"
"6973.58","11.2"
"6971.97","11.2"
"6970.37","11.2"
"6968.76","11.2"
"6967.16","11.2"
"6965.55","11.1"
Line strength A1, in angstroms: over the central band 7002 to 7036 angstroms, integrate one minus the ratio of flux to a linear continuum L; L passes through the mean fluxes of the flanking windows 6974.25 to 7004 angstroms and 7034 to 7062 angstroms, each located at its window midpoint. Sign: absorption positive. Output 0.3 angstroms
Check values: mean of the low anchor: 11.1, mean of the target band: 11.1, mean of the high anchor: 11.2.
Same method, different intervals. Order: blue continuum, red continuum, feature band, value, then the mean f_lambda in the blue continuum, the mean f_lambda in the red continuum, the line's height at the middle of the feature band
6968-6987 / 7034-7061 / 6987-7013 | -0.2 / 11.1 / 11.2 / 11.1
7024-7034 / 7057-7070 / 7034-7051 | -0.2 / 11.1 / 11.1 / 11.1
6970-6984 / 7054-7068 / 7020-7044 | -0.1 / 11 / 11.1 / 11.1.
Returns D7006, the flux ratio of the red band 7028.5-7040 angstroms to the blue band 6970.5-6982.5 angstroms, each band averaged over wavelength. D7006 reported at 1.02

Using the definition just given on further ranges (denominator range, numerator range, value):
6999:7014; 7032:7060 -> 1.01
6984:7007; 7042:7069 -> 1.00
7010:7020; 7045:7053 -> 1.03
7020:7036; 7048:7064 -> 1.00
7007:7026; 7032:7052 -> 1.03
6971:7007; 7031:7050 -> 1.01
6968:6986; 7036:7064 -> 1.01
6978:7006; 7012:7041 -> 0.99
